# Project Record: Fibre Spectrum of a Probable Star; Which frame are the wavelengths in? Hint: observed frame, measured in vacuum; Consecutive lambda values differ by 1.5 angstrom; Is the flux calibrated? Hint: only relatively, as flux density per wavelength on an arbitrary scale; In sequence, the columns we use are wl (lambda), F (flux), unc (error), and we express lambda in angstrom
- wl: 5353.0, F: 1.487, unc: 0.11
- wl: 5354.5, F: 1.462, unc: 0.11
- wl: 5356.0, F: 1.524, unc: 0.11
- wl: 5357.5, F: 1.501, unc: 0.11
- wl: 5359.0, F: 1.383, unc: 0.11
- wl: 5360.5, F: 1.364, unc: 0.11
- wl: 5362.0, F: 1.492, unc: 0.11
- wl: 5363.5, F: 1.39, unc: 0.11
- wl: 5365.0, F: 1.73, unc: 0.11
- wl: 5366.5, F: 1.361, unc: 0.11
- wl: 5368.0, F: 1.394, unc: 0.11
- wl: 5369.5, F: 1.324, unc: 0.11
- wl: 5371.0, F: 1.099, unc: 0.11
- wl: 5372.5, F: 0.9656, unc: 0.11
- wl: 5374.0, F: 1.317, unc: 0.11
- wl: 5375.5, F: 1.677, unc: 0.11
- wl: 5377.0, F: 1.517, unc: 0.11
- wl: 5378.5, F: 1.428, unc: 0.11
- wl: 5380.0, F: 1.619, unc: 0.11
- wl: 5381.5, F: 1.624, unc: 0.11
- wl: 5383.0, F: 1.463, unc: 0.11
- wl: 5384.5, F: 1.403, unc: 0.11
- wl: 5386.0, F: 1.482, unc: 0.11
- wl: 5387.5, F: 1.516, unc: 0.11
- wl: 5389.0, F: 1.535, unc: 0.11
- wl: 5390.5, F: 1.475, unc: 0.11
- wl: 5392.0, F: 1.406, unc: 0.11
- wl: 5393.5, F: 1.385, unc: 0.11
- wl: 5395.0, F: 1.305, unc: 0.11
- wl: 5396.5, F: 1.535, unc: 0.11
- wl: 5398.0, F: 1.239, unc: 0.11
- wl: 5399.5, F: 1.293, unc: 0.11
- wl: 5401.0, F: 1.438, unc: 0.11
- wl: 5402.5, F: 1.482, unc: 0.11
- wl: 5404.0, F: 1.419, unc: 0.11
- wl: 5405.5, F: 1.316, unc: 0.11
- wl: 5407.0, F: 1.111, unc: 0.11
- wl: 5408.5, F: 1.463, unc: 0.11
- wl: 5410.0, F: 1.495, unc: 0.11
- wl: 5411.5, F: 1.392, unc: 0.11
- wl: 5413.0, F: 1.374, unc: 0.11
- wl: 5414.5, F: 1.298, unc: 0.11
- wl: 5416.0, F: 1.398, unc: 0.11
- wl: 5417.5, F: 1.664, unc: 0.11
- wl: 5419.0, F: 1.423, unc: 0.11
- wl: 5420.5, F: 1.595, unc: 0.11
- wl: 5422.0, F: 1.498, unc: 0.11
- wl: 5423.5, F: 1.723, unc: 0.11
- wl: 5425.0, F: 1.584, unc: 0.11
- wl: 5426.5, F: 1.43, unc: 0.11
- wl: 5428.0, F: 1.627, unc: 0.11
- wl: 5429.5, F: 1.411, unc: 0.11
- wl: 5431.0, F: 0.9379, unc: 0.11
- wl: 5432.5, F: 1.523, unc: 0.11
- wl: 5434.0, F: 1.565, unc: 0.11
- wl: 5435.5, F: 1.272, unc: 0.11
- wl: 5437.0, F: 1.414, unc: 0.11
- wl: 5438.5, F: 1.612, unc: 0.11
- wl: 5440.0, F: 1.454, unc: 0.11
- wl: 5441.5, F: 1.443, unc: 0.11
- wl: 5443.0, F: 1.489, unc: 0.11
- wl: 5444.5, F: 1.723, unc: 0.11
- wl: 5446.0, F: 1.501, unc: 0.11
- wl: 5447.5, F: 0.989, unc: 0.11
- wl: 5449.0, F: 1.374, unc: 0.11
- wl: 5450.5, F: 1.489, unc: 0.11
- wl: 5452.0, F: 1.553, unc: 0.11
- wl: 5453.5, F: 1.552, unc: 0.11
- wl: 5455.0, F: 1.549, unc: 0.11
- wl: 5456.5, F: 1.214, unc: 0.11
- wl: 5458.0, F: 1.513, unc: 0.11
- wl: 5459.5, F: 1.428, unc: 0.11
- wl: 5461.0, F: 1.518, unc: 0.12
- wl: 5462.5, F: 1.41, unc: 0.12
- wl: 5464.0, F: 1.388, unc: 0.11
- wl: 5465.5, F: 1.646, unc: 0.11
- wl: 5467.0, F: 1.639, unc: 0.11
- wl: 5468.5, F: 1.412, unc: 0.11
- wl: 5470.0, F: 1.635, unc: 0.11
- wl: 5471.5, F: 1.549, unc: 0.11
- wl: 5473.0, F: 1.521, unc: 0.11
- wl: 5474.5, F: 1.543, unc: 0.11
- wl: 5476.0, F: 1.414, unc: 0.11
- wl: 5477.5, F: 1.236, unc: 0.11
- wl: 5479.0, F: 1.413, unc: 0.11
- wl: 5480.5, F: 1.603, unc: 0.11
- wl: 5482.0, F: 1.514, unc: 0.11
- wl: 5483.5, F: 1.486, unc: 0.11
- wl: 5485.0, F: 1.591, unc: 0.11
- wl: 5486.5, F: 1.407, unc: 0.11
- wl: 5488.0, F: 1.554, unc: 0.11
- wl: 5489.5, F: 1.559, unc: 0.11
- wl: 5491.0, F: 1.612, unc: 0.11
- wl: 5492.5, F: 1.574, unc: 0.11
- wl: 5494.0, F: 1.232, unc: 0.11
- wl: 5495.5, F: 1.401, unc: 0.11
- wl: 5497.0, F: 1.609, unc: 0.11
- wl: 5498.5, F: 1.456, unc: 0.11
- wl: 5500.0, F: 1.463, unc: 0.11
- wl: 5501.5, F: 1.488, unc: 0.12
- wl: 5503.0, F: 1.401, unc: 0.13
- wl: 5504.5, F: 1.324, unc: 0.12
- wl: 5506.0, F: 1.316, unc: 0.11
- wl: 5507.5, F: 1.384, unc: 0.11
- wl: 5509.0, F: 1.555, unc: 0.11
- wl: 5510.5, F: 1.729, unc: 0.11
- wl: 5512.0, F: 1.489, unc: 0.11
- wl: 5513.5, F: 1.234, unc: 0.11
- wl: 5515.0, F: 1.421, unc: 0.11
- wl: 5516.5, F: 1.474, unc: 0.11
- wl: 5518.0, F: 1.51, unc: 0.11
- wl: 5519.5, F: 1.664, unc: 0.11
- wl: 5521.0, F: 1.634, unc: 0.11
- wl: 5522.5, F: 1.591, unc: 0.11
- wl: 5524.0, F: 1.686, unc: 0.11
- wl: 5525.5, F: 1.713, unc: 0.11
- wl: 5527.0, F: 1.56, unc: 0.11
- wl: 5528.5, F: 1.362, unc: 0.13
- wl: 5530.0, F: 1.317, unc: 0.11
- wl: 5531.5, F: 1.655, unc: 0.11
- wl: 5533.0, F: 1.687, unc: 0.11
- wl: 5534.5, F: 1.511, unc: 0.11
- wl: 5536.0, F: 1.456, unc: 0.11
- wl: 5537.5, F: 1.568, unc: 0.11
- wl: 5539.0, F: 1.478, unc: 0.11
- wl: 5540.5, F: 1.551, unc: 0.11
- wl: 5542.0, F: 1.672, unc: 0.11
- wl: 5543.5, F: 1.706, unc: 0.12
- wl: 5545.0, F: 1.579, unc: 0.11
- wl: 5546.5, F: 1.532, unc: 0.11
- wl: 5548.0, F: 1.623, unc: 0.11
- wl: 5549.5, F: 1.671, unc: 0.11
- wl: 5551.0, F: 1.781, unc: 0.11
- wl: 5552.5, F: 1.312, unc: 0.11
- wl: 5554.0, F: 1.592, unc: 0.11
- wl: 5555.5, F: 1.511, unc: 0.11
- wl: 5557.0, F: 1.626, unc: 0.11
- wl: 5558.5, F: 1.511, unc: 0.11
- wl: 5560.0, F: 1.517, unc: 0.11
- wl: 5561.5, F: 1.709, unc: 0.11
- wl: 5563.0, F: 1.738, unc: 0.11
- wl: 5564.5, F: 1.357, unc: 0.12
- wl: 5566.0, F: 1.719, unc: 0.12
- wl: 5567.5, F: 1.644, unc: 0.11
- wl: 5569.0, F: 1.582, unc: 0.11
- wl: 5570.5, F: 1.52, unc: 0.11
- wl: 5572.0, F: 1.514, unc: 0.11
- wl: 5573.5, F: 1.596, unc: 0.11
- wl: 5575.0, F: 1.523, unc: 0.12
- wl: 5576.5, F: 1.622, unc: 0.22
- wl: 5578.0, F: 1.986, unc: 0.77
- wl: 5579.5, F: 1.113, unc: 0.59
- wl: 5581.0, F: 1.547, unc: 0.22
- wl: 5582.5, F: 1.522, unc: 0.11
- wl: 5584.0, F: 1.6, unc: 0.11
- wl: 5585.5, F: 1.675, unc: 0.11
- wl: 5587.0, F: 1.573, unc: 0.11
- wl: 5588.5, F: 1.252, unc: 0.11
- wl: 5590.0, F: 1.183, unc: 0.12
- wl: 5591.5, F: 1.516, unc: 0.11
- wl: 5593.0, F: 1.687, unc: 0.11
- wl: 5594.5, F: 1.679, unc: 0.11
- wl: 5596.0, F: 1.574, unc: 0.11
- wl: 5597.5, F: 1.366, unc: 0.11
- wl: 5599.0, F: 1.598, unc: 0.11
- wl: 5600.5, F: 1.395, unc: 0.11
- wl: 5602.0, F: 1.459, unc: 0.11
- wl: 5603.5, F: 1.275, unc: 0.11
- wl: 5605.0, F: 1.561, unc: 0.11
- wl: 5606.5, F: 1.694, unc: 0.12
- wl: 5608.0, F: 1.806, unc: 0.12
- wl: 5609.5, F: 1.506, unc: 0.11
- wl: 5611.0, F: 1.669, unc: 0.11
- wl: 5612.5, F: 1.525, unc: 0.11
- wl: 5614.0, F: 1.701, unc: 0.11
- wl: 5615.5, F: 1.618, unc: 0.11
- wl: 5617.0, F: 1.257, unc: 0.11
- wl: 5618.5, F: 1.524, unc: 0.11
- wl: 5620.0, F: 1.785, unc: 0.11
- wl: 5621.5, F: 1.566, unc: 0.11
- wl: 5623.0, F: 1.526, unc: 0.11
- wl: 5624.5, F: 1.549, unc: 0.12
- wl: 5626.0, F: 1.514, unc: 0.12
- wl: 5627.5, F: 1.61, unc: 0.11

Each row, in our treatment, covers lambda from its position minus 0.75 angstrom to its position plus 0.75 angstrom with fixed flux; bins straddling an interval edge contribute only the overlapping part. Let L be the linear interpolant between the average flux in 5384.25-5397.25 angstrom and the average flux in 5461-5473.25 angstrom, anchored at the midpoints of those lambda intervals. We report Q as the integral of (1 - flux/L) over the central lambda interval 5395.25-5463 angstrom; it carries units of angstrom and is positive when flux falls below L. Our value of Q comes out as 2.30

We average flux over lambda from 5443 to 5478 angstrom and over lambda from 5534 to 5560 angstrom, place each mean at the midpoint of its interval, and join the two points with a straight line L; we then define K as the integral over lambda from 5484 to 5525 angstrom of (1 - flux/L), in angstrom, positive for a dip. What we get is 0.7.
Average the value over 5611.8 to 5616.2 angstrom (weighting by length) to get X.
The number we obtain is 1.62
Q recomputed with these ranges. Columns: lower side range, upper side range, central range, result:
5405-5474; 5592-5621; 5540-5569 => -1.28 angstrom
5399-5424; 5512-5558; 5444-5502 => 0.52 angstrom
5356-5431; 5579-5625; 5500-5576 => -2.36 angstrom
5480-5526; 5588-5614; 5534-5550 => -0.69 angstrom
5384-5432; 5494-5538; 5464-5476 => -0.60 angstrom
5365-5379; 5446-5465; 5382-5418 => -0.79 angstrom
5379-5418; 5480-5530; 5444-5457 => 0.22 angstrom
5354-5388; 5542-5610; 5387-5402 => 0.39 angstrom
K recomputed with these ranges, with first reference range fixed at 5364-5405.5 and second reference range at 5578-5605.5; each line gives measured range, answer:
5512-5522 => -0.2 angstrom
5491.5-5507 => 0.3 angstrom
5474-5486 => -0.2 angstrom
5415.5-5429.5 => -1.1 angstrom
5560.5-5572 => -0.9 angstrom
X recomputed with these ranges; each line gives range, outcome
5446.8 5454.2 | 1.39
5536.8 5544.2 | 1.59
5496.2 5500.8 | 1.51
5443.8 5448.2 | 1.41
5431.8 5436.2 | 1.45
